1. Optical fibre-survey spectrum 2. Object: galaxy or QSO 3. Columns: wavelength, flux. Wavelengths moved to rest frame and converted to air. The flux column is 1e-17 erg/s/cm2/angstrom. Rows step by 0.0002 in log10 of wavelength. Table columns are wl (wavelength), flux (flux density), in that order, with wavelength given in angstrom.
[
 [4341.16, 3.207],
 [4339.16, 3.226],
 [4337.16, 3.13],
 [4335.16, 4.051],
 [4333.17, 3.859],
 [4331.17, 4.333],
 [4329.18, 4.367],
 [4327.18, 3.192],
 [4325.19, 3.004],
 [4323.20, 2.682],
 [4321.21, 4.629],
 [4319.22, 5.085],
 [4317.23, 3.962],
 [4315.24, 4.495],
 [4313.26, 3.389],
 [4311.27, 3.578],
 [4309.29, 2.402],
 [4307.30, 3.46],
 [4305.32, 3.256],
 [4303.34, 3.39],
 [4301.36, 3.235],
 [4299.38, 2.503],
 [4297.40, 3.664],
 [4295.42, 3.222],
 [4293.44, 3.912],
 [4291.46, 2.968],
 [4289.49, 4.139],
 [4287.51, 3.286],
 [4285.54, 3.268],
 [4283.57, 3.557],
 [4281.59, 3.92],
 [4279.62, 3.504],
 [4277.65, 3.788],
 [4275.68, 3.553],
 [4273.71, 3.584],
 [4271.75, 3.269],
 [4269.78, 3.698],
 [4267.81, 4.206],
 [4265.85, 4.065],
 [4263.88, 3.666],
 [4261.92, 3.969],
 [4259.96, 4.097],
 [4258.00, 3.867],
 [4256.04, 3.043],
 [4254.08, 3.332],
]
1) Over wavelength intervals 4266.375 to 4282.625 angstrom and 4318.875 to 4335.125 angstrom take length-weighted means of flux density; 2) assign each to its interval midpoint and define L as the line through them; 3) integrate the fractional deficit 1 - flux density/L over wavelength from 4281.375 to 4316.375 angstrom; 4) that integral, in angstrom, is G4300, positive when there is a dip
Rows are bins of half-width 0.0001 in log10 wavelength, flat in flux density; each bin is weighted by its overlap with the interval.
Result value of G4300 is 3.3 angstrom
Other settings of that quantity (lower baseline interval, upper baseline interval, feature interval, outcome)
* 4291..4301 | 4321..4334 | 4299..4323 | -1.0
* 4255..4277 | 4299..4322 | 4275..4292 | 0.6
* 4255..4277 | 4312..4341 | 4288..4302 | 1.4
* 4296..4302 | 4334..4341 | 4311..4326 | -2.7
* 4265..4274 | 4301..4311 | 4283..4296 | -0.1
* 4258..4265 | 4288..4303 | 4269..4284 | 0.2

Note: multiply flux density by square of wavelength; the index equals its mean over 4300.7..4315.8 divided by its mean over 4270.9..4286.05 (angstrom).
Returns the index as 1.0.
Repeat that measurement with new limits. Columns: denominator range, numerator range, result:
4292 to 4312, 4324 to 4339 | 1.14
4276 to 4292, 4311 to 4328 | 1.08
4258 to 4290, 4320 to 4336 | 1.04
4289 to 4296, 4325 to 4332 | 1.09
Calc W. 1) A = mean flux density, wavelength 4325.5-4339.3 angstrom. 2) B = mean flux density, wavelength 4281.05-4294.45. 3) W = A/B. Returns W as 1.05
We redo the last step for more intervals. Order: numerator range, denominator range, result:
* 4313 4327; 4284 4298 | 1.11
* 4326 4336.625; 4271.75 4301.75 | 1.13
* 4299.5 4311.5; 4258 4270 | 0.79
